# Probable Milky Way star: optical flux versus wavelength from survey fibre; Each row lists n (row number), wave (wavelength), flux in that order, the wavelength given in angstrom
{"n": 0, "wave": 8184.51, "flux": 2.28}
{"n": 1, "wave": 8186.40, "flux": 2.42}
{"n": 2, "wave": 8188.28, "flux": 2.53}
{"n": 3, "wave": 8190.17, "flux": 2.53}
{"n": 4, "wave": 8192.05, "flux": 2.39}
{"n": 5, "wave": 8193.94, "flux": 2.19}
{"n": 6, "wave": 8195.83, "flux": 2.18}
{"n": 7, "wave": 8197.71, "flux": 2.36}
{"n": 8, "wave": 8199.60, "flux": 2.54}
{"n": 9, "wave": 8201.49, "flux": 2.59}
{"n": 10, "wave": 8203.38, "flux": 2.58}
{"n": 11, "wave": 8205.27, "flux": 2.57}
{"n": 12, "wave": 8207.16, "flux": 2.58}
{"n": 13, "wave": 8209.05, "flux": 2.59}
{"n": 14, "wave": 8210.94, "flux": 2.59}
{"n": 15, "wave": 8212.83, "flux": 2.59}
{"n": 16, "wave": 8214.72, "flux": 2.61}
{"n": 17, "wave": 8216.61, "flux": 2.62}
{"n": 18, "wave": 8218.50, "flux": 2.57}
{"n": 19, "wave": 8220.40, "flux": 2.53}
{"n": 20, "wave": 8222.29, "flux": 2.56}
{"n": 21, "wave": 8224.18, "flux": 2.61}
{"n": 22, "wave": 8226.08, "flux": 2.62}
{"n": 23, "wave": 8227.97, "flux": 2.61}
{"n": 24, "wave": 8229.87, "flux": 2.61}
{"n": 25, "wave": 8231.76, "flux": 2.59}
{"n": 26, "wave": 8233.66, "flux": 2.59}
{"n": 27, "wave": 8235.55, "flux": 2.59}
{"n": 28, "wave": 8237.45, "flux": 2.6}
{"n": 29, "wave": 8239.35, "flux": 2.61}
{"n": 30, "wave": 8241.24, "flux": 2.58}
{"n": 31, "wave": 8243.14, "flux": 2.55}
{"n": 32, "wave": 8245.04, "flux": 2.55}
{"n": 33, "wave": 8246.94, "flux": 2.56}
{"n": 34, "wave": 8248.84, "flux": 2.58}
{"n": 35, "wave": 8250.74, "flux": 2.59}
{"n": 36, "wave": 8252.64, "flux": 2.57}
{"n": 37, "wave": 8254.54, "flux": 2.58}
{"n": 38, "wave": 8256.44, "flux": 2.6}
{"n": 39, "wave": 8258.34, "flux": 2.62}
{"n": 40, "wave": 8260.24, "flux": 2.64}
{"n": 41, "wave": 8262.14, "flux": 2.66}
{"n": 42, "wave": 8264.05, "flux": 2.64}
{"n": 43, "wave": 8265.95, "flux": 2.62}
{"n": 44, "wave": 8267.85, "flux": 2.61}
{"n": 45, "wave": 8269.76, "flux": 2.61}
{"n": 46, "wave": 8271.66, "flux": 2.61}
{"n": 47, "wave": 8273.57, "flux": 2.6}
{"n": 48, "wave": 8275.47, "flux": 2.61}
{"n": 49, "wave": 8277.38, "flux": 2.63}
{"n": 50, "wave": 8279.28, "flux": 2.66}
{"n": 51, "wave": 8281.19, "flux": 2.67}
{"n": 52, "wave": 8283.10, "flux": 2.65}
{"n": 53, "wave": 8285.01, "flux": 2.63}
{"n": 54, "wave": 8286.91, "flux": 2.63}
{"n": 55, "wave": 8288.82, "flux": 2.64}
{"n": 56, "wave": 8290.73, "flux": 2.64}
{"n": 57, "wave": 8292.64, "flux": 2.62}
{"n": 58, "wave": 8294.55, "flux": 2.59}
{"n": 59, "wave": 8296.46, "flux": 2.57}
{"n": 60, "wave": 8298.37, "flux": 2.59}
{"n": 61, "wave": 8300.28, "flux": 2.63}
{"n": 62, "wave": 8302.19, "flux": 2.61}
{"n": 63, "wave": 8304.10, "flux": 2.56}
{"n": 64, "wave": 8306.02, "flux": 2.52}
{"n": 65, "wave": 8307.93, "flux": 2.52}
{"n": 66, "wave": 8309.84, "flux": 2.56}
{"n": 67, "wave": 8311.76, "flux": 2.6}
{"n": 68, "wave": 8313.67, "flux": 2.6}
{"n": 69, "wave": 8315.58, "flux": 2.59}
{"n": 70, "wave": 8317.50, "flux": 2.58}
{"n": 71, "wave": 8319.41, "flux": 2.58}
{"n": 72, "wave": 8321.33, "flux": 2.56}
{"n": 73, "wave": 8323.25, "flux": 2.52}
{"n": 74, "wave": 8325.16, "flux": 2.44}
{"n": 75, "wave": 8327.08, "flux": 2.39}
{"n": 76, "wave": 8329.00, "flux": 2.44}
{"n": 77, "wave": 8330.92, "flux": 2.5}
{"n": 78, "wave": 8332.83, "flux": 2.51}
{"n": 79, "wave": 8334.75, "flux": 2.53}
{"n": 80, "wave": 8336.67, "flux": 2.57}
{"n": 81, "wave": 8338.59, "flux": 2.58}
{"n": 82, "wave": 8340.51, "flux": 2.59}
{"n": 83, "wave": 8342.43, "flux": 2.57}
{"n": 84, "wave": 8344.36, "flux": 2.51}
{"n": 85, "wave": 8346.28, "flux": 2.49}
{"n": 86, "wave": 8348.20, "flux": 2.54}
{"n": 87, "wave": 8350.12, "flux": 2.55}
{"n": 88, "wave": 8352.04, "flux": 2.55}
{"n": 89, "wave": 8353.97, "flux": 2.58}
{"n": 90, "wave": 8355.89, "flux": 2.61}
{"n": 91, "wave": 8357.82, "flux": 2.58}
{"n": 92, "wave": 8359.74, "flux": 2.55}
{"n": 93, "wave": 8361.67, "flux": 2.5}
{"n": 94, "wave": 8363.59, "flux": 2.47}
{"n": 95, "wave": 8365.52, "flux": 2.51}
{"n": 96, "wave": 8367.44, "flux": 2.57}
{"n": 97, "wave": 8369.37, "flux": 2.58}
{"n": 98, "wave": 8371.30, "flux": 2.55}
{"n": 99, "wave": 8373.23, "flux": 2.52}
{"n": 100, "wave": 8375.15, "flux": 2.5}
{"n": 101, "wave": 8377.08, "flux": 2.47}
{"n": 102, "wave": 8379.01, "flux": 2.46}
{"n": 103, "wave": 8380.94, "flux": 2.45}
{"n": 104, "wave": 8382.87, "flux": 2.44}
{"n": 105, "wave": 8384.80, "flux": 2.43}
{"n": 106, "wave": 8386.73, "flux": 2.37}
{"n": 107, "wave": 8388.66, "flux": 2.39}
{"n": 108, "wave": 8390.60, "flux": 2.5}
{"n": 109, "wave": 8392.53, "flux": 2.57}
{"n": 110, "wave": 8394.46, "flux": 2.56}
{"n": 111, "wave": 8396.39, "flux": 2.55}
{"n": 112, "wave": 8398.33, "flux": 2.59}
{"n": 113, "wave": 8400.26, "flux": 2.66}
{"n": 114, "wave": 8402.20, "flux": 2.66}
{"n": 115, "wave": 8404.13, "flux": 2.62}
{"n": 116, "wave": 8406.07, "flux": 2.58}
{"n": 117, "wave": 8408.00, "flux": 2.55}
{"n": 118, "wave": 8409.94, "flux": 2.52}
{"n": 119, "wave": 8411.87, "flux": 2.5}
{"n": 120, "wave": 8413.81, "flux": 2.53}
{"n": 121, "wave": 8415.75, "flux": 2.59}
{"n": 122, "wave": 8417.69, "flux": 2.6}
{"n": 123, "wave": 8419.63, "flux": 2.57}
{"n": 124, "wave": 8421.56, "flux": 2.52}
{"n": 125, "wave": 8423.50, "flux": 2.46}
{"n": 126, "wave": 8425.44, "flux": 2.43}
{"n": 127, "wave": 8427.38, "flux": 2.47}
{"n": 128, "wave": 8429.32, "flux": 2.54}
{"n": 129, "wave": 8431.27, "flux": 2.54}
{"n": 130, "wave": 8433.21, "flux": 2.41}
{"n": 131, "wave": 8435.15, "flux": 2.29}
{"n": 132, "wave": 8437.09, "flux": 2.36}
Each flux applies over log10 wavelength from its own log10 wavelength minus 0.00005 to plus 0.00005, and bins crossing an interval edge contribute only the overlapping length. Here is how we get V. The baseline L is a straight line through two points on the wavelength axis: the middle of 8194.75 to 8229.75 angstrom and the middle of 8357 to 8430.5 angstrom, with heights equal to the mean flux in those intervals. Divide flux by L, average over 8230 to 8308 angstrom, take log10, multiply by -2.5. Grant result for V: -0.03 mag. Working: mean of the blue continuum 2.55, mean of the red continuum 2.52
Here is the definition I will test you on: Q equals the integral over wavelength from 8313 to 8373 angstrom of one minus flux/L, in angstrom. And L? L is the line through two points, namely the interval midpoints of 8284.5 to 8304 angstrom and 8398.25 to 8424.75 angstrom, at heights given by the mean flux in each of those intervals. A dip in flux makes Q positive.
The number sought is 1.3 angstrom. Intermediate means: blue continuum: 2.61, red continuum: 2.57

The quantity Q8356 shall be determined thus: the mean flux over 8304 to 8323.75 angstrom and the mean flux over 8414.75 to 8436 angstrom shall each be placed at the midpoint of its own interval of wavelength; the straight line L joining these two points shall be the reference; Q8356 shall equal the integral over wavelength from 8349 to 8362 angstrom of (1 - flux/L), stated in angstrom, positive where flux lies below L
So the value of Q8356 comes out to -0.13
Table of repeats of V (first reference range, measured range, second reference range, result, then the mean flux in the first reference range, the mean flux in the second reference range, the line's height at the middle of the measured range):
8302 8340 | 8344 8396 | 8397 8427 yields 0.02 mag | 2.54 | 2.56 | 2.55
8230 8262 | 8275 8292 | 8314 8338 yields -0.03 mag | 2.59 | 2.52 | 2.56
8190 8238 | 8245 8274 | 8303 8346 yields -0.03 mag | 2.54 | 2.54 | 2.54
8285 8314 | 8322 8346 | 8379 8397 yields 0.01 mag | 2.59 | 2.47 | 2.55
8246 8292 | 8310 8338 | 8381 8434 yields 0.02 mag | 2.62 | 2.52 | 2.58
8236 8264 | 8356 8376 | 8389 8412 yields 0.02 mag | 2.59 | 2.57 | 2.57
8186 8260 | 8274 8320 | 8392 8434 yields -0.02 mag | 2.55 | 2.55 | 2.55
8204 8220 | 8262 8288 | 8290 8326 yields -0.02 mag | 2.59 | 2.57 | 2.58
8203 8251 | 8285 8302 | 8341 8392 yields -0.03 mag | 2.59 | 2.51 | 2.55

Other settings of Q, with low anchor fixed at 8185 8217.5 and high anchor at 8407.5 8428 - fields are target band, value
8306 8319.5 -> -0.3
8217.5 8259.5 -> -1.4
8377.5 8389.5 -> 0.4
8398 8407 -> -0.4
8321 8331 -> 0.2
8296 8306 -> -0.3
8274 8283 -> -0.5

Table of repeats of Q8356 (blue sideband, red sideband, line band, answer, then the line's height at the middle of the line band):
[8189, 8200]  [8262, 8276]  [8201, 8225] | -1.6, 2.42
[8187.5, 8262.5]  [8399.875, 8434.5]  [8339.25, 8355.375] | 0.0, 2.54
